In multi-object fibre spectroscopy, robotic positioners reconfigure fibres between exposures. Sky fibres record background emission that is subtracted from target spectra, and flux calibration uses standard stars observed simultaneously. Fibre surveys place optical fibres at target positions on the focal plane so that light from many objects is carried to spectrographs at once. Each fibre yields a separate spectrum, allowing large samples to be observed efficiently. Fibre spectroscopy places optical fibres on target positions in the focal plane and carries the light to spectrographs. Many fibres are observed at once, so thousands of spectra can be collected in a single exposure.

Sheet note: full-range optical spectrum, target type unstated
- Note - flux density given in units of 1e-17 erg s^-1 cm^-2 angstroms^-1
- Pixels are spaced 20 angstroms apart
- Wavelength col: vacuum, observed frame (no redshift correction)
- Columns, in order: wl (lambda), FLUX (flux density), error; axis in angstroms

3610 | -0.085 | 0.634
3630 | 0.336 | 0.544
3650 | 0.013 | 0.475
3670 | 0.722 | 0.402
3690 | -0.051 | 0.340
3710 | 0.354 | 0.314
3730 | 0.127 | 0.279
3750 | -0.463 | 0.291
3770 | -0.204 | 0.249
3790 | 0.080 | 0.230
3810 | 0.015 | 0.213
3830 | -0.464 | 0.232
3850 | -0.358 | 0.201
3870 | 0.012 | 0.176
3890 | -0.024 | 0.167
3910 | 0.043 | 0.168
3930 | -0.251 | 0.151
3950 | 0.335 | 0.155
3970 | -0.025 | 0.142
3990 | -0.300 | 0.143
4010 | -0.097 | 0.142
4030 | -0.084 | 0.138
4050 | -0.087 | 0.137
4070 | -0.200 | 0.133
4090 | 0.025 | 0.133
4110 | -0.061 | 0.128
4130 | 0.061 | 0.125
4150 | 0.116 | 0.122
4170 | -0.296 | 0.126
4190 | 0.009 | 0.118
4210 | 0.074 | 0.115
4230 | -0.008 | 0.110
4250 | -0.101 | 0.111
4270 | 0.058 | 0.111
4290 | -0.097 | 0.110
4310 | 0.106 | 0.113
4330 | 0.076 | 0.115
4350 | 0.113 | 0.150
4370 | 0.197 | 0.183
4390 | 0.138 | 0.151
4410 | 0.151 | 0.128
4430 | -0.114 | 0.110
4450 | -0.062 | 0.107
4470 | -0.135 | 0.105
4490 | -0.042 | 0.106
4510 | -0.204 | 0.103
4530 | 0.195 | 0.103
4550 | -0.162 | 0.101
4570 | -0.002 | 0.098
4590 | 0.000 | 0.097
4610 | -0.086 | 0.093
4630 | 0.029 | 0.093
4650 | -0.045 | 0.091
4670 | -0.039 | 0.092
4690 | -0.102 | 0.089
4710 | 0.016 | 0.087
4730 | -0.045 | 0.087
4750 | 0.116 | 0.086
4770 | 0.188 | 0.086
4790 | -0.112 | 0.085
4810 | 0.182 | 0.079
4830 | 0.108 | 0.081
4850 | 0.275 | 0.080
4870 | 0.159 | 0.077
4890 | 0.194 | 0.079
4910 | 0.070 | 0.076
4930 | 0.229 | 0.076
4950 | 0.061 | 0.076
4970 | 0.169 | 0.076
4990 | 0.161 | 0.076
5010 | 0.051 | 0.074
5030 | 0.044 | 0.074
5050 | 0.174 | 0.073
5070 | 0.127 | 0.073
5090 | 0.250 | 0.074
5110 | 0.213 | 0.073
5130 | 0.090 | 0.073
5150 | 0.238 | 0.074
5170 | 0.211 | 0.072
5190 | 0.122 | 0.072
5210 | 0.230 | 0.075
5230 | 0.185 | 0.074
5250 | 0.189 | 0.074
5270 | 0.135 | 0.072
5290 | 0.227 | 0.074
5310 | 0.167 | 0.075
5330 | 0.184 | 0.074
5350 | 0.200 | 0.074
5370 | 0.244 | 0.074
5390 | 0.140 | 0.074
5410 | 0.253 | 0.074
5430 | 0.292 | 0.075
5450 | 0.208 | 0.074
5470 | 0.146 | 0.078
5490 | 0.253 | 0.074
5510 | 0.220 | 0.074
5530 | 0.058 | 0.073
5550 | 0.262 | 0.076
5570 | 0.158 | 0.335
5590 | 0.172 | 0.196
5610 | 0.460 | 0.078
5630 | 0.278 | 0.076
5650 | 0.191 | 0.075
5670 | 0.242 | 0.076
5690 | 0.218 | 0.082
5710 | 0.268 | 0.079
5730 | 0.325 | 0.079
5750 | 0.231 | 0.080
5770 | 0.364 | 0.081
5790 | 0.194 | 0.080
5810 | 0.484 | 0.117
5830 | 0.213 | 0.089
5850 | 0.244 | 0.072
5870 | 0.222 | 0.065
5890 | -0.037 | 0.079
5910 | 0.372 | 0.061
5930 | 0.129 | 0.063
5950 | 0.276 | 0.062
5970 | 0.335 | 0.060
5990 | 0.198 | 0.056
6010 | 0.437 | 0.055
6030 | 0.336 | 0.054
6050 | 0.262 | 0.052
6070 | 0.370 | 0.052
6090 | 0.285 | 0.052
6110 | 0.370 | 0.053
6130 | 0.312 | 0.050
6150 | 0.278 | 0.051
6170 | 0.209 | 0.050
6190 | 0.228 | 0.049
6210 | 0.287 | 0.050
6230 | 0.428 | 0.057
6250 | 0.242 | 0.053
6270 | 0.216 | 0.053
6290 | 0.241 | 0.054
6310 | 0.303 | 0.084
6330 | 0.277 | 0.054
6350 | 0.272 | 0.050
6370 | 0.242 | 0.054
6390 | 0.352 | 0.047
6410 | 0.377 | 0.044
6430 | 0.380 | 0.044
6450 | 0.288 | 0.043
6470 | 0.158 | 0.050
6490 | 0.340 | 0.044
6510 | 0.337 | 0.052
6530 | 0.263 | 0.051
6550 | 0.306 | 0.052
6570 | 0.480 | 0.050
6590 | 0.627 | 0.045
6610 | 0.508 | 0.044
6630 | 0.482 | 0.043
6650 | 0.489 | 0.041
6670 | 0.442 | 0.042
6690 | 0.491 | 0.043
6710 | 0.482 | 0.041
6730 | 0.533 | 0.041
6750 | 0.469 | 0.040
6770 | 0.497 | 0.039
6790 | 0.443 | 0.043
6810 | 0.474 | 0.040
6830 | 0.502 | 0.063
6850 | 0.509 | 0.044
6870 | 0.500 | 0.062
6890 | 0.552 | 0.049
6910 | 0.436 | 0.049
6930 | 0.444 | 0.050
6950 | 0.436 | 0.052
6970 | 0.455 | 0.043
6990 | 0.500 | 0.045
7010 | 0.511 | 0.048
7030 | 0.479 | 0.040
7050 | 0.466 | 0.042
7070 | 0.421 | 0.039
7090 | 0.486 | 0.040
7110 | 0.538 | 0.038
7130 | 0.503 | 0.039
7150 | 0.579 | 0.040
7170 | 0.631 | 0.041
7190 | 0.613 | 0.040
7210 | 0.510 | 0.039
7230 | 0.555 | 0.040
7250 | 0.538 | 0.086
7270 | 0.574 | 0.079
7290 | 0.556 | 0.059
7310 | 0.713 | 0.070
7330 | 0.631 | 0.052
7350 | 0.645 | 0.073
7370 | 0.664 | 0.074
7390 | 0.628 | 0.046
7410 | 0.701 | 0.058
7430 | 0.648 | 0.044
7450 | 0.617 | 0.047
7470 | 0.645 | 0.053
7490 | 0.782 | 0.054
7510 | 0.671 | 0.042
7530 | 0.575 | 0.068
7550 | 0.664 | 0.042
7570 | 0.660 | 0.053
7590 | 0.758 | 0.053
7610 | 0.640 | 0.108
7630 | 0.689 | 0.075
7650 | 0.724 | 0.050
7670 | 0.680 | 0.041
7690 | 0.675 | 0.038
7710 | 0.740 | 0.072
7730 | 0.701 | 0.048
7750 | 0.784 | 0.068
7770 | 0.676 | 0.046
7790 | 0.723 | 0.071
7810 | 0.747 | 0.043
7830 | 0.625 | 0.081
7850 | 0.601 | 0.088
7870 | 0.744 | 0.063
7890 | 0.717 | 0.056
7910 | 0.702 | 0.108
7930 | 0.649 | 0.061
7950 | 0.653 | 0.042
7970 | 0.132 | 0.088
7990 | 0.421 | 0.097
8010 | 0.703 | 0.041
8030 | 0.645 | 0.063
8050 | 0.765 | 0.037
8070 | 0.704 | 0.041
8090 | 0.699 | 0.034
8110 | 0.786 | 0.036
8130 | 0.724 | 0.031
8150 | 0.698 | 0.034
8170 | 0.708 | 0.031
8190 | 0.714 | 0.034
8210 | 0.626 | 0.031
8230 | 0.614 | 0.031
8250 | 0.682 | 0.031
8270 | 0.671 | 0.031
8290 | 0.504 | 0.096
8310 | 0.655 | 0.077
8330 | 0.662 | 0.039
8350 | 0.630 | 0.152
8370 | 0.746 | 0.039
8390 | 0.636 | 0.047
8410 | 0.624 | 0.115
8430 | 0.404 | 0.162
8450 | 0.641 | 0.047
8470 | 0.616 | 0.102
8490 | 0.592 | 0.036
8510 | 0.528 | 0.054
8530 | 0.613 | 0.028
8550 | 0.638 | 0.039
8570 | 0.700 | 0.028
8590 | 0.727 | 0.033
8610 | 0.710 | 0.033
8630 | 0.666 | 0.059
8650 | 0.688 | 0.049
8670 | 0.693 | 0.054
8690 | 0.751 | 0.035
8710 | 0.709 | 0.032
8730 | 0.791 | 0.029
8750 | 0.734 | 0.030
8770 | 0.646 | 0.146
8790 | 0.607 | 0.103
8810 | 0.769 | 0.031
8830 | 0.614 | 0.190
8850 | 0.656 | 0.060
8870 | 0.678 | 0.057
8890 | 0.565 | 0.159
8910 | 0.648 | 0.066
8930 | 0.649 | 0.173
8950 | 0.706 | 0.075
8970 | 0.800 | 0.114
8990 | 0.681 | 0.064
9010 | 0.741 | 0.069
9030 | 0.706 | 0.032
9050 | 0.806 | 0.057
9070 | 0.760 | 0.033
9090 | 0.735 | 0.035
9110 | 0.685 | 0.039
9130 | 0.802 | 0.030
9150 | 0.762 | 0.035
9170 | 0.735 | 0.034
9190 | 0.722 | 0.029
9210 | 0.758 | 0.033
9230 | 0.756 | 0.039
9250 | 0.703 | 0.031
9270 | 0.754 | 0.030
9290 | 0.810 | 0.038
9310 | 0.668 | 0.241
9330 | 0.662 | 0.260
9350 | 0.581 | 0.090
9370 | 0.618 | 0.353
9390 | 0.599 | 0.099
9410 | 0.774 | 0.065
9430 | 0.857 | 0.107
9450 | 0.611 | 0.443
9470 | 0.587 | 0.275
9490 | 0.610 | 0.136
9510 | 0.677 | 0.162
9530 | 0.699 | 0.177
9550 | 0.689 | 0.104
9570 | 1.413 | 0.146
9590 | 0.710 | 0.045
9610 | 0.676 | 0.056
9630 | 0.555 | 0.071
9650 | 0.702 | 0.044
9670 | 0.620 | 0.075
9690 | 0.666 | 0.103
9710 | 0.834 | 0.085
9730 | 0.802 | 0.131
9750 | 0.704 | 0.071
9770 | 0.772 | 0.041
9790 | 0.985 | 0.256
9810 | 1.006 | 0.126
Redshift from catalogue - 0.64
